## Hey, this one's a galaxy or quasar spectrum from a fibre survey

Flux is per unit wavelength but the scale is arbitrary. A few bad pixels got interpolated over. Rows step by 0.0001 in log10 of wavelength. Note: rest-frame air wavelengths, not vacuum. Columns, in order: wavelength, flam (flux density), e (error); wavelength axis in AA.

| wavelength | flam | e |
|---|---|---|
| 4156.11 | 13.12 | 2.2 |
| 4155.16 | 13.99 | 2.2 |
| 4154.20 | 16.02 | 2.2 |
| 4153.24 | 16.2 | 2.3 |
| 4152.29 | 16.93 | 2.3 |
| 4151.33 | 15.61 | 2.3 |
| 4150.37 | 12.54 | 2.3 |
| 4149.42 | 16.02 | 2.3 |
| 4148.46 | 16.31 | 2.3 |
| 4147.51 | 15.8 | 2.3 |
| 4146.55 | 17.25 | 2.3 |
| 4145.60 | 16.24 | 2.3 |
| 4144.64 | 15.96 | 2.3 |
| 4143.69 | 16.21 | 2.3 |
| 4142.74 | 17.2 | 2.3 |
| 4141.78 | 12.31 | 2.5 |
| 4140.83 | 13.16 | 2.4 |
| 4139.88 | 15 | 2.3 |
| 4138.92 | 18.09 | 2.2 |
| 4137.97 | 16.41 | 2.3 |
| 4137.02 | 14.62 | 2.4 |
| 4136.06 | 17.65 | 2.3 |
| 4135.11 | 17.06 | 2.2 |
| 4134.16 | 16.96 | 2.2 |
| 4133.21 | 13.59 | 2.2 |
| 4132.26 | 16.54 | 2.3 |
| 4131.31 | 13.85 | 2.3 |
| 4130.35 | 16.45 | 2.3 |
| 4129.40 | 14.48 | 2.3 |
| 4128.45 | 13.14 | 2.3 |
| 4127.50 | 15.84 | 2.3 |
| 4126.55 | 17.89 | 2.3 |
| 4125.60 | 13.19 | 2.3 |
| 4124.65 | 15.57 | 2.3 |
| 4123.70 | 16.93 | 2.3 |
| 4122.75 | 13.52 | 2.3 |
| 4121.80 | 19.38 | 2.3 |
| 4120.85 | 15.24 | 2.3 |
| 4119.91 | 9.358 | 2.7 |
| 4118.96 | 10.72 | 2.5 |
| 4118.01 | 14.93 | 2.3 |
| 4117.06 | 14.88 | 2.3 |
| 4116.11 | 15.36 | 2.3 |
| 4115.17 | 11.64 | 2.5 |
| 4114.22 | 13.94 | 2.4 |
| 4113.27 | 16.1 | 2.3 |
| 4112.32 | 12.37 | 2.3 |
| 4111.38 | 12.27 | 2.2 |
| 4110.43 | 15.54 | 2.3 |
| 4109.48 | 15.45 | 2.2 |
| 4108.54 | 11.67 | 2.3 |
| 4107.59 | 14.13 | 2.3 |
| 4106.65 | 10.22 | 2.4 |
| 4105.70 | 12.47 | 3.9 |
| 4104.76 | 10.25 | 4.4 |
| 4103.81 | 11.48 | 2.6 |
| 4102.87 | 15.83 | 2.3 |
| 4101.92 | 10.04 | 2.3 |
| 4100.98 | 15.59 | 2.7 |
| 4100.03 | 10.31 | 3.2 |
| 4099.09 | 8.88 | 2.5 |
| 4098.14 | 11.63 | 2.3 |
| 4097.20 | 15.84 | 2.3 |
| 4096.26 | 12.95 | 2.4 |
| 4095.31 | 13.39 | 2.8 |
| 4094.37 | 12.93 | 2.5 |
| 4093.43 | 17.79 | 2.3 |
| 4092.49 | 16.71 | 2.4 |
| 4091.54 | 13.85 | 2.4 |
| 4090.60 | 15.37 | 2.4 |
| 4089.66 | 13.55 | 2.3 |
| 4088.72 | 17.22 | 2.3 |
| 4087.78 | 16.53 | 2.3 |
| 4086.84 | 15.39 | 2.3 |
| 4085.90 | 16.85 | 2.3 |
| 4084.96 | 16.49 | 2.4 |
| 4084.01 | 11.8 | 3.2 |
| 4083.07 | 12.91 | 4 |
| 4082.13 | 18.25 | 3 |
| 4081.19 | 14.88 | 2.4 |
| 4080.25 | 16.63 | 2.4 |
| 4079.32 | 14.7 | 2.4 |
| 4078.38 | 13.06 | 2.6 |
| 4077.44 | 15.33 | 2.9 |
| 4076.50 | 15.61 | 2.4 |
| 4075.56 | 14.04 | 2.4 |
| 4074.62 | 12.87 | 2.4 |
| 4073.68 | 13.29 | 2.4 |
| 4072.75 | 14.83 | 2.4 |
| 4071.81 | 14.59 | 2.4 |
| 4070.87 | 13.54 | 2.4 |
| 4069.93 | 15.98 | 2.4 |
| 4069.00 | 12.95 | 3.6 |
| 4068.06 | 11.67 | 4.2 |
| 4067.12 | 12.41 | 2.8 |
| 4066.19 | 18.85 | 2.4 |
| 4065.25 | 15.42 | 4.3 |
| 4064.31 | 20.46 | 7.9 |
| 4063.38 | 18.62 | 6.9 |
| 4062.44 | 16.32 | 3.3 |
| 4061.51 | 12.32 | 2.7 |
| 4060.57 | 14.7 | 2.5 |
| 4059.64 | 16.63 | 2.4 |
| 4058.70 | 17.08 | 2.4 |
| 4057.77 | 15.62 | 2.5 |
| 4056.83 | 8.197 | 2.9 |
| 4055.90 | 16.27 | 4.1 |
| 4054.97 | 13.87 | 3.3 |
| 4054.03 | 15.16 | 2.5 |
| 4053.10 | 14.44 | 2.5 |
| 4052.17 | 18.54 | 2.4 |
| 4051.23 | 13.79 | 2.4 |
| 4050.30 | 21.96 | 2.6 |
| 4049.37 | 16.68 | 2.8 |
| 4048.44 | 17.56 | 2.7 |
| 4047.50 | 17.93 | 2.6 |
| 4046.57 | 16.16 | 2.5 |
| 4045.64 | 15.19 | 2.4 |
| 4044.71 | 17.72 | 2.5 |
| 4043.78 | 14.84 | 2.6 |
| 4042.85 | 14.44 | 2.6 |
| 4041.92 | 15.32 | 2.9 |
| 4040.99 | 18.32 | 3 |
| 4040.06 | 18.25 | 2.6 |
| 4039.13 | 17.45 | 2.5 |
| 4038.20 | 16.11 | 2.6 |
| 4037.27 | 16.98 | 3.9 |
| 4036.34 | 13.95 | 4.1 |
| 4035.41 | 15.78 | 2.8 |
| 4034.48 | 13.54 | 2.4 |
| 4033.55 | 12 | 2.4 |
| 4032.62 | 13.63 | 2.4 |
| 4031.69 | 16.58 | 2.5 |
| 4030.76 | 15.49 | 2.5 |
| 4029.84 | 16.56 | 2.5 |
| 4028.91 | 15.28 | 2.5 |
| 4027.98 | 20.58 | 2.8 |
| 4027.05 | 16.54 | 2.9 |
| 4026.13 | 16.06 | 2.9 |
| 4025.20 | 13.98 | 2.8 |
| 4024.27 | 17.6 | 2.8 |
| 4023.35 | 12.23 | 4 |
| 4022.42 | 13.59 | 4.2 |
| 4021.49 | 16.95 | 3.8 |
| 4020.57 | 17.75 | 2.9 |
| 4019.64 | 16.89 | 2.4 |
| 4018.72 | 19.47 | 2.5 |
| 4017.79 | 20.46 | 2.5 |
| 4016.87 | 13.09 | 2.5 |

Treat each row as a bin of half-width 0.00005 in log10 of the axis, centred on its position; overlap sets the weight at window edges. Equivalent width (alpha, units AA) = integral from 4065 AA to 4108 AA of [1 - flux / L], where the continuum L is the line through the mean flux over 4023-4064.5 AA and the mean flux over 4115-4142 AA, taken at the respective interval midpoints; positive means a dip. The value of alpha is 3.8 AA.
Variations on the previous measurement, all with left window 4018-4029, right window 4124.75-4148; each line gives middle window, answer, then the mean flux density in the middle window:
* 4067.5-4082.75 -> 1.5 AA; 14.5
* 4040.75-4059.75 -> 0.4 AA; 15.9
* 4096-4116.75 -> 3.8 AA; 12.9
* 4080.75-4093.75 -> 0.4 AA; 15.5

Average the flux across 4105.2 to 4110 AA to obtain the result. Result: 12.8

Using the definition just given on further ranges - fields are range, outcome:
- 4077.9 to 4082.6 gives 15.5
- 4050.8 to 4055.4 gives 15.2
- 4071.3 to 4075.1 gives 13.9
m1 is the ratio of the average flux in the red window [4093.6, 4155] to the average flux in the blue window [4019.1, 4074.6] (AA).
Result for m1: 0.92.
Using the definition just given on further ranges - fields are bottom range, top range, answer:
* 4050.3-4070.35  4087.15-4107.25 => 0.88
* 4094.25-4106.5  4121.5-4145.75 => 1.27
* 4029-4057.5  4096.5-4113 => 0.80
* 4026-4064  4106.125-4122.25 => 0.86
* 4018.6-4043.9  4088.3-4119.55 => 0.85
